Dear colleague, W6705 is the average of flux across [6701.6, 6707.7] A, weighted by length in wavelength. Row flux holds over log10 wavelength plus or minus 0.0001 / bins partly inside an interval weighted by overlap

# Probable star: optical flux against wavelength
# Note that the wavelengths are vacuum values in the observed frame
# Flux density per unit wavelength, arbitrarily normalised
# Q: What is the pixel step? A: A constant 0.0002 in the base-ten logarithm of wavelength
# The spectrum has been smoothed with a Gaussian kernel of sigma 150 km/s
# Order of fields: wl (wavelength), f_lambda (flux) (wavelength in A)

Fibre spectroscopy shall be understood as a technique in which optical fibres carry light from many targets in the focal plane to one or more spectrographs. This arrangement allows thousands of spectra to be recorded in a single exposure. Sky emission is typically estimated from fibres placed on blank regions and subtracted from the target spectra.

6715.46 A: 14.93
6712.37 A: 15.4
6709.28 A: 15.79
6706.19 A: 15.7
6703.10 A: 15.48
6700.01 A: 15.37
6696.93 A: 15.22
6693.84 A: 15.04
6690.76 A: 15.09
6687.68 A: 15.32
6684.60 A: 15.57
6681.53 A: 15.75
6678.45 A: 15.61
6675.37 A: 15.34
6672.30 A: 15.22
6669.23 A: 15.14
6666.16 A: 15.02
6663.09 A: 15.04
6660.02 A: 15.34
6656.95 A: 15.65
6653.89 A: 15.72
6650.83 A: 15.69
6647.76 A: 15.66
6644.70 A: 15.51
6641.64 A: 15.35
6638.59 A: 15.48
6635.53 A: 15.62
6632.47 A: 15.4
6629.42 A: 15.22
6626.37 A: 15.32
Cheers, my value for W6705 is 15.6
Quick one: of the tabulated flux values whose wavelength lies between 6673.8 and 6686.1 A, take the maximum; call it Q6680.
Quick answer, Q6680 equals 15.75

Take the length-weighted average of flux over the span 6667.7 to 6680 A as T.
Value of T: 15.3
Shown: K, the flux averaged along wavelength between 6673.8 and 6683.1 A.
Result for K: 15.6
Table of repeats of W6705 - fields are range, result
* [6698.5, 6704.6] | 15.4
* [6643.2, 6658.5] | 15.6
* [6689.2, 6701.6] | 15.2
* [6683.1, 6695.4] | 15.2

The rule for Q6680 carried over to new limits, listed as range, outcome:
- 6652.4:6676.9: 15.72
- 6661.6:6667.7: 15.04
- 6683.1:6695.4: 15.57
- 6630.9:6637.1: 15.62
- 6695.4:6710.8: 15.79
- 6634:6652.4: 15.69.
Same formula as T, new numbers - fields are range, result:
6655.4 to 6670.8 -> 15.2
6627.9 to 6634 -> 15.3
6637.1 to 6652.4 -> 15.5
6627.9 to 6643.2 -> 15.4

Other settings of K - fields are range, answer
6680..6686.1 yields 15.7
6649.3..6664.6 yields 15.5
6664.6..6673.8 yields 15.1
